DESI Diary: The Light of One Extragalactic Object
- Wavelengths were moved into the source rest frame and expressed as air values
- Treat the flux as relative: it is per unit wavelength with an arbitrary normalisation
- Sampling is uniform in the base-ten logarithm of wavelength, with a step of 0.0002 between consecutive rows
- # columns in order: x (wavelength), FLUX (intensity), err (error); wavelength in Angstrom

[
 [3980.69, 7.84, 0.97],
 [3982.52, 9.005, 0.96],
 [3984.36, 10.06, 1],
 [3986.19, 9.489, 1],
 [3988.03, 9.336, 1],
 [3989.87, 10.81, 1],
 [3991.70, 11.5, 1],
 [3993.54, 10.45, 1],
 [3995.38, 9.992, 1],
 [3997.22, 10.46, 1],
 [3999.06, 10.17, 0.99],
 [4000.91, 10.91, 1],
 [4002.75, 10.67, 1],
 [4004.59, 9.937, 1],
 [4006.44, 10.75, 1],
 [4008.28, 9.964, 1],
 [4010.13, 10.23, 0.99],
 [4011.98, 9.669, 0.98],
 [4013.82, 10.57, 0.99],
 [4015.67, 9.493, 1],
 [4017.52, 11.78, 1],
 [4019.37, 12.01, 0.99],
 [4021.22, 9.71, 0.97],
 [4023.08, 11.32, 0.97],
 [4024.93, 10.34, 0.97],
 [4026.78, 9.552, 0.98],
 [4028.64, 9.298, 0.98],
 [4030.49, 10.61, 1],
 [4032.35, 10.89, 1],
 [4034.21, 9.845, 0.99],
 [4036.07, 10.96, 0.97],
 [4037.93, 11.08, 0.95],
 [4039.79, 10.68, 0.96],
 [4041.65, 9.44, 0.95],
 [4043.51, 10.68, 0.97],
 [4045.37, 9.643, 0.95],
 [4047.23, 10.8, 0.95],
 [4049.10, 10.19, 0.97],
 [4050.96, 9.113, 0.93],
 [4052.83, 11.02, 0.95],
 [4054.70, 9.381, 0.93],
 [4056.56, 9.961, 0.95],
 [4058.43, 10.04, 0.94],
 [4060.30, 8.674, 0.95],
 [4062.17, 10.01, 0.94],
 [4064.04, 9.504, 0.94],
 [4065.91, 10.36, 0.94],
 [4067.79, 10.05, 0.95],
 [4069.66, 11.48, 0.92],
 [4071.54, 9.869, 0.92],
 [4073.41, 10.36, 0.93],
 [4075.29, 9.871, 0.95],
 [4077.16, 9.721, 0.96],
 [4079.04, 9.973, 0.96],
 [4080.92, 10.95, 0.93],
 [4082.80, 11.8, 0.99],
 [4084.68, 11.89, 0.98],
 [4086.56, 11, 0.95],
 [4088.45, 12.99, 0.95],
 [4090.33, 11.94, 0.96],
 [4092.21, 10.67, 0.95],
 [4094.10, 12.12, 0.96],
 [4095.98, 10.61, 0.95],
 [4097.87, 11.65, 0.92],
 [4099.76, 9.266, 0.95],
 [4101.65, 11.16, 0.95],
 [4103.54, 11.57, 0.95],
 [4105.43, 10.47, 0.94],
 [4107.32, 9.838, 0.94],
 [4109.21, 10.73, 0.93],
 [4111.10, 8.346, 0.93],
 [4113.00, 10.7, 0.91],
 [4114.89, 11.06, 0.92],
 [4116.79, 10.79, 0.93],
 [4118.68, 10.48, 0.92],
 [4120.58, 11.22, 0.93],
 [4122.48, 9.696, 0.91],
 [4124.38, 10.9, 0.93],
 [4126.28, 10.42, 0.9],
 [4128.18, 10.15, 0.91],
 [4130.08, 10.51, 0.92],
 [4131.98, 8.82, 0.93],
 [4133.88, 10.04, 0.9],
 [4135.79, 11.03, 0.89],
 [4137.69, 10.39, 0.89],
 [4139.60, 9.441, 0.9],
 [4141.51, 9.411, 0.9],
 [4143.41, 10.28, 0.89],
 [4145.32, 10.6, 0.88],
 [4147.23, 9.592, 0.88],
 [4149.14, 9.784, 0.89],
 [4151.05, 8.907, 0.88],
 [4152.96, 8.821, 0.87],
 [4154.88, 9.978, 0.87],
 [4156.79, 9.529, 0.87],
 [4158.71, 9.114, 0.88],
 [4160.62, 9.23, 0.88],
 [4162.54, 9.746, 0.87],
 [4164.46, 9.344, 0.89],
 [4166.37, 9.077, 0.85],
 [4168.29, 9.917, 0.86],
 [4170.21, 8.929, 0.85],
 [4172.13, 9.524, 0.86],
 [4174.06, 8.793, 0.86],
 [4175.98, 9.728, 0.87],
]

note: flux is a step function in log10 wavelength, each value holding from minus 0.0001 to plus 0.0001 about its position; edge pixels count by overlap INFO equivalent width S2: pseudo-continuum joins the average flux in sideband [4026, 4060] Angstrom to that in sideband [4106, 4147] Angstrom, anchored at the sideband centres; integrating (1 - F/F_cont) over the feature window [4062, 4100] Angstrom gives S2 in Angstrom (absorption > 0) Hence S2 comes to -2.3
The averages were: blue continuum 10.2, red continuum 10.2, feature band 10.8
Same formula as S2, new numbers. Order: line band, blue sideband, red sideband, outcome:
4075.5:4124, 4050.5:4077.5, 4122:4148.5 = -3.73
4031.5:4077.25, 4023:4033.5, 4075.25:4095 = 2.31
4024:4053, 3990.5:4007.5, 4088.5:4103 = 1.52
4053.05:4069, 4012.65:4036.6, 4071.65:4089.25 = 1.35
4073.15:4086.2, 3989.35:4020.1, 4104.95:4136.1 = -0.39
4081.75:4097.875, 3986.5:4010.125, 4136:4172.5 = -2.78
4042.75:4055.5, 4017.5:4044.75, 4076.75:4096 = 0.76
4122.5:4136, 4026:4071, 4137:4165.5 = -0.65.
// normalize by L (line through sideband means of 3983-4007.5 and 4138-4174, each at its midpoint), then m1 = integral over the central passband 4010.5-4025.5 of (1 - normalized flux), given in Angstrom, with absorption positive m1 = -0.6 Angstrom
